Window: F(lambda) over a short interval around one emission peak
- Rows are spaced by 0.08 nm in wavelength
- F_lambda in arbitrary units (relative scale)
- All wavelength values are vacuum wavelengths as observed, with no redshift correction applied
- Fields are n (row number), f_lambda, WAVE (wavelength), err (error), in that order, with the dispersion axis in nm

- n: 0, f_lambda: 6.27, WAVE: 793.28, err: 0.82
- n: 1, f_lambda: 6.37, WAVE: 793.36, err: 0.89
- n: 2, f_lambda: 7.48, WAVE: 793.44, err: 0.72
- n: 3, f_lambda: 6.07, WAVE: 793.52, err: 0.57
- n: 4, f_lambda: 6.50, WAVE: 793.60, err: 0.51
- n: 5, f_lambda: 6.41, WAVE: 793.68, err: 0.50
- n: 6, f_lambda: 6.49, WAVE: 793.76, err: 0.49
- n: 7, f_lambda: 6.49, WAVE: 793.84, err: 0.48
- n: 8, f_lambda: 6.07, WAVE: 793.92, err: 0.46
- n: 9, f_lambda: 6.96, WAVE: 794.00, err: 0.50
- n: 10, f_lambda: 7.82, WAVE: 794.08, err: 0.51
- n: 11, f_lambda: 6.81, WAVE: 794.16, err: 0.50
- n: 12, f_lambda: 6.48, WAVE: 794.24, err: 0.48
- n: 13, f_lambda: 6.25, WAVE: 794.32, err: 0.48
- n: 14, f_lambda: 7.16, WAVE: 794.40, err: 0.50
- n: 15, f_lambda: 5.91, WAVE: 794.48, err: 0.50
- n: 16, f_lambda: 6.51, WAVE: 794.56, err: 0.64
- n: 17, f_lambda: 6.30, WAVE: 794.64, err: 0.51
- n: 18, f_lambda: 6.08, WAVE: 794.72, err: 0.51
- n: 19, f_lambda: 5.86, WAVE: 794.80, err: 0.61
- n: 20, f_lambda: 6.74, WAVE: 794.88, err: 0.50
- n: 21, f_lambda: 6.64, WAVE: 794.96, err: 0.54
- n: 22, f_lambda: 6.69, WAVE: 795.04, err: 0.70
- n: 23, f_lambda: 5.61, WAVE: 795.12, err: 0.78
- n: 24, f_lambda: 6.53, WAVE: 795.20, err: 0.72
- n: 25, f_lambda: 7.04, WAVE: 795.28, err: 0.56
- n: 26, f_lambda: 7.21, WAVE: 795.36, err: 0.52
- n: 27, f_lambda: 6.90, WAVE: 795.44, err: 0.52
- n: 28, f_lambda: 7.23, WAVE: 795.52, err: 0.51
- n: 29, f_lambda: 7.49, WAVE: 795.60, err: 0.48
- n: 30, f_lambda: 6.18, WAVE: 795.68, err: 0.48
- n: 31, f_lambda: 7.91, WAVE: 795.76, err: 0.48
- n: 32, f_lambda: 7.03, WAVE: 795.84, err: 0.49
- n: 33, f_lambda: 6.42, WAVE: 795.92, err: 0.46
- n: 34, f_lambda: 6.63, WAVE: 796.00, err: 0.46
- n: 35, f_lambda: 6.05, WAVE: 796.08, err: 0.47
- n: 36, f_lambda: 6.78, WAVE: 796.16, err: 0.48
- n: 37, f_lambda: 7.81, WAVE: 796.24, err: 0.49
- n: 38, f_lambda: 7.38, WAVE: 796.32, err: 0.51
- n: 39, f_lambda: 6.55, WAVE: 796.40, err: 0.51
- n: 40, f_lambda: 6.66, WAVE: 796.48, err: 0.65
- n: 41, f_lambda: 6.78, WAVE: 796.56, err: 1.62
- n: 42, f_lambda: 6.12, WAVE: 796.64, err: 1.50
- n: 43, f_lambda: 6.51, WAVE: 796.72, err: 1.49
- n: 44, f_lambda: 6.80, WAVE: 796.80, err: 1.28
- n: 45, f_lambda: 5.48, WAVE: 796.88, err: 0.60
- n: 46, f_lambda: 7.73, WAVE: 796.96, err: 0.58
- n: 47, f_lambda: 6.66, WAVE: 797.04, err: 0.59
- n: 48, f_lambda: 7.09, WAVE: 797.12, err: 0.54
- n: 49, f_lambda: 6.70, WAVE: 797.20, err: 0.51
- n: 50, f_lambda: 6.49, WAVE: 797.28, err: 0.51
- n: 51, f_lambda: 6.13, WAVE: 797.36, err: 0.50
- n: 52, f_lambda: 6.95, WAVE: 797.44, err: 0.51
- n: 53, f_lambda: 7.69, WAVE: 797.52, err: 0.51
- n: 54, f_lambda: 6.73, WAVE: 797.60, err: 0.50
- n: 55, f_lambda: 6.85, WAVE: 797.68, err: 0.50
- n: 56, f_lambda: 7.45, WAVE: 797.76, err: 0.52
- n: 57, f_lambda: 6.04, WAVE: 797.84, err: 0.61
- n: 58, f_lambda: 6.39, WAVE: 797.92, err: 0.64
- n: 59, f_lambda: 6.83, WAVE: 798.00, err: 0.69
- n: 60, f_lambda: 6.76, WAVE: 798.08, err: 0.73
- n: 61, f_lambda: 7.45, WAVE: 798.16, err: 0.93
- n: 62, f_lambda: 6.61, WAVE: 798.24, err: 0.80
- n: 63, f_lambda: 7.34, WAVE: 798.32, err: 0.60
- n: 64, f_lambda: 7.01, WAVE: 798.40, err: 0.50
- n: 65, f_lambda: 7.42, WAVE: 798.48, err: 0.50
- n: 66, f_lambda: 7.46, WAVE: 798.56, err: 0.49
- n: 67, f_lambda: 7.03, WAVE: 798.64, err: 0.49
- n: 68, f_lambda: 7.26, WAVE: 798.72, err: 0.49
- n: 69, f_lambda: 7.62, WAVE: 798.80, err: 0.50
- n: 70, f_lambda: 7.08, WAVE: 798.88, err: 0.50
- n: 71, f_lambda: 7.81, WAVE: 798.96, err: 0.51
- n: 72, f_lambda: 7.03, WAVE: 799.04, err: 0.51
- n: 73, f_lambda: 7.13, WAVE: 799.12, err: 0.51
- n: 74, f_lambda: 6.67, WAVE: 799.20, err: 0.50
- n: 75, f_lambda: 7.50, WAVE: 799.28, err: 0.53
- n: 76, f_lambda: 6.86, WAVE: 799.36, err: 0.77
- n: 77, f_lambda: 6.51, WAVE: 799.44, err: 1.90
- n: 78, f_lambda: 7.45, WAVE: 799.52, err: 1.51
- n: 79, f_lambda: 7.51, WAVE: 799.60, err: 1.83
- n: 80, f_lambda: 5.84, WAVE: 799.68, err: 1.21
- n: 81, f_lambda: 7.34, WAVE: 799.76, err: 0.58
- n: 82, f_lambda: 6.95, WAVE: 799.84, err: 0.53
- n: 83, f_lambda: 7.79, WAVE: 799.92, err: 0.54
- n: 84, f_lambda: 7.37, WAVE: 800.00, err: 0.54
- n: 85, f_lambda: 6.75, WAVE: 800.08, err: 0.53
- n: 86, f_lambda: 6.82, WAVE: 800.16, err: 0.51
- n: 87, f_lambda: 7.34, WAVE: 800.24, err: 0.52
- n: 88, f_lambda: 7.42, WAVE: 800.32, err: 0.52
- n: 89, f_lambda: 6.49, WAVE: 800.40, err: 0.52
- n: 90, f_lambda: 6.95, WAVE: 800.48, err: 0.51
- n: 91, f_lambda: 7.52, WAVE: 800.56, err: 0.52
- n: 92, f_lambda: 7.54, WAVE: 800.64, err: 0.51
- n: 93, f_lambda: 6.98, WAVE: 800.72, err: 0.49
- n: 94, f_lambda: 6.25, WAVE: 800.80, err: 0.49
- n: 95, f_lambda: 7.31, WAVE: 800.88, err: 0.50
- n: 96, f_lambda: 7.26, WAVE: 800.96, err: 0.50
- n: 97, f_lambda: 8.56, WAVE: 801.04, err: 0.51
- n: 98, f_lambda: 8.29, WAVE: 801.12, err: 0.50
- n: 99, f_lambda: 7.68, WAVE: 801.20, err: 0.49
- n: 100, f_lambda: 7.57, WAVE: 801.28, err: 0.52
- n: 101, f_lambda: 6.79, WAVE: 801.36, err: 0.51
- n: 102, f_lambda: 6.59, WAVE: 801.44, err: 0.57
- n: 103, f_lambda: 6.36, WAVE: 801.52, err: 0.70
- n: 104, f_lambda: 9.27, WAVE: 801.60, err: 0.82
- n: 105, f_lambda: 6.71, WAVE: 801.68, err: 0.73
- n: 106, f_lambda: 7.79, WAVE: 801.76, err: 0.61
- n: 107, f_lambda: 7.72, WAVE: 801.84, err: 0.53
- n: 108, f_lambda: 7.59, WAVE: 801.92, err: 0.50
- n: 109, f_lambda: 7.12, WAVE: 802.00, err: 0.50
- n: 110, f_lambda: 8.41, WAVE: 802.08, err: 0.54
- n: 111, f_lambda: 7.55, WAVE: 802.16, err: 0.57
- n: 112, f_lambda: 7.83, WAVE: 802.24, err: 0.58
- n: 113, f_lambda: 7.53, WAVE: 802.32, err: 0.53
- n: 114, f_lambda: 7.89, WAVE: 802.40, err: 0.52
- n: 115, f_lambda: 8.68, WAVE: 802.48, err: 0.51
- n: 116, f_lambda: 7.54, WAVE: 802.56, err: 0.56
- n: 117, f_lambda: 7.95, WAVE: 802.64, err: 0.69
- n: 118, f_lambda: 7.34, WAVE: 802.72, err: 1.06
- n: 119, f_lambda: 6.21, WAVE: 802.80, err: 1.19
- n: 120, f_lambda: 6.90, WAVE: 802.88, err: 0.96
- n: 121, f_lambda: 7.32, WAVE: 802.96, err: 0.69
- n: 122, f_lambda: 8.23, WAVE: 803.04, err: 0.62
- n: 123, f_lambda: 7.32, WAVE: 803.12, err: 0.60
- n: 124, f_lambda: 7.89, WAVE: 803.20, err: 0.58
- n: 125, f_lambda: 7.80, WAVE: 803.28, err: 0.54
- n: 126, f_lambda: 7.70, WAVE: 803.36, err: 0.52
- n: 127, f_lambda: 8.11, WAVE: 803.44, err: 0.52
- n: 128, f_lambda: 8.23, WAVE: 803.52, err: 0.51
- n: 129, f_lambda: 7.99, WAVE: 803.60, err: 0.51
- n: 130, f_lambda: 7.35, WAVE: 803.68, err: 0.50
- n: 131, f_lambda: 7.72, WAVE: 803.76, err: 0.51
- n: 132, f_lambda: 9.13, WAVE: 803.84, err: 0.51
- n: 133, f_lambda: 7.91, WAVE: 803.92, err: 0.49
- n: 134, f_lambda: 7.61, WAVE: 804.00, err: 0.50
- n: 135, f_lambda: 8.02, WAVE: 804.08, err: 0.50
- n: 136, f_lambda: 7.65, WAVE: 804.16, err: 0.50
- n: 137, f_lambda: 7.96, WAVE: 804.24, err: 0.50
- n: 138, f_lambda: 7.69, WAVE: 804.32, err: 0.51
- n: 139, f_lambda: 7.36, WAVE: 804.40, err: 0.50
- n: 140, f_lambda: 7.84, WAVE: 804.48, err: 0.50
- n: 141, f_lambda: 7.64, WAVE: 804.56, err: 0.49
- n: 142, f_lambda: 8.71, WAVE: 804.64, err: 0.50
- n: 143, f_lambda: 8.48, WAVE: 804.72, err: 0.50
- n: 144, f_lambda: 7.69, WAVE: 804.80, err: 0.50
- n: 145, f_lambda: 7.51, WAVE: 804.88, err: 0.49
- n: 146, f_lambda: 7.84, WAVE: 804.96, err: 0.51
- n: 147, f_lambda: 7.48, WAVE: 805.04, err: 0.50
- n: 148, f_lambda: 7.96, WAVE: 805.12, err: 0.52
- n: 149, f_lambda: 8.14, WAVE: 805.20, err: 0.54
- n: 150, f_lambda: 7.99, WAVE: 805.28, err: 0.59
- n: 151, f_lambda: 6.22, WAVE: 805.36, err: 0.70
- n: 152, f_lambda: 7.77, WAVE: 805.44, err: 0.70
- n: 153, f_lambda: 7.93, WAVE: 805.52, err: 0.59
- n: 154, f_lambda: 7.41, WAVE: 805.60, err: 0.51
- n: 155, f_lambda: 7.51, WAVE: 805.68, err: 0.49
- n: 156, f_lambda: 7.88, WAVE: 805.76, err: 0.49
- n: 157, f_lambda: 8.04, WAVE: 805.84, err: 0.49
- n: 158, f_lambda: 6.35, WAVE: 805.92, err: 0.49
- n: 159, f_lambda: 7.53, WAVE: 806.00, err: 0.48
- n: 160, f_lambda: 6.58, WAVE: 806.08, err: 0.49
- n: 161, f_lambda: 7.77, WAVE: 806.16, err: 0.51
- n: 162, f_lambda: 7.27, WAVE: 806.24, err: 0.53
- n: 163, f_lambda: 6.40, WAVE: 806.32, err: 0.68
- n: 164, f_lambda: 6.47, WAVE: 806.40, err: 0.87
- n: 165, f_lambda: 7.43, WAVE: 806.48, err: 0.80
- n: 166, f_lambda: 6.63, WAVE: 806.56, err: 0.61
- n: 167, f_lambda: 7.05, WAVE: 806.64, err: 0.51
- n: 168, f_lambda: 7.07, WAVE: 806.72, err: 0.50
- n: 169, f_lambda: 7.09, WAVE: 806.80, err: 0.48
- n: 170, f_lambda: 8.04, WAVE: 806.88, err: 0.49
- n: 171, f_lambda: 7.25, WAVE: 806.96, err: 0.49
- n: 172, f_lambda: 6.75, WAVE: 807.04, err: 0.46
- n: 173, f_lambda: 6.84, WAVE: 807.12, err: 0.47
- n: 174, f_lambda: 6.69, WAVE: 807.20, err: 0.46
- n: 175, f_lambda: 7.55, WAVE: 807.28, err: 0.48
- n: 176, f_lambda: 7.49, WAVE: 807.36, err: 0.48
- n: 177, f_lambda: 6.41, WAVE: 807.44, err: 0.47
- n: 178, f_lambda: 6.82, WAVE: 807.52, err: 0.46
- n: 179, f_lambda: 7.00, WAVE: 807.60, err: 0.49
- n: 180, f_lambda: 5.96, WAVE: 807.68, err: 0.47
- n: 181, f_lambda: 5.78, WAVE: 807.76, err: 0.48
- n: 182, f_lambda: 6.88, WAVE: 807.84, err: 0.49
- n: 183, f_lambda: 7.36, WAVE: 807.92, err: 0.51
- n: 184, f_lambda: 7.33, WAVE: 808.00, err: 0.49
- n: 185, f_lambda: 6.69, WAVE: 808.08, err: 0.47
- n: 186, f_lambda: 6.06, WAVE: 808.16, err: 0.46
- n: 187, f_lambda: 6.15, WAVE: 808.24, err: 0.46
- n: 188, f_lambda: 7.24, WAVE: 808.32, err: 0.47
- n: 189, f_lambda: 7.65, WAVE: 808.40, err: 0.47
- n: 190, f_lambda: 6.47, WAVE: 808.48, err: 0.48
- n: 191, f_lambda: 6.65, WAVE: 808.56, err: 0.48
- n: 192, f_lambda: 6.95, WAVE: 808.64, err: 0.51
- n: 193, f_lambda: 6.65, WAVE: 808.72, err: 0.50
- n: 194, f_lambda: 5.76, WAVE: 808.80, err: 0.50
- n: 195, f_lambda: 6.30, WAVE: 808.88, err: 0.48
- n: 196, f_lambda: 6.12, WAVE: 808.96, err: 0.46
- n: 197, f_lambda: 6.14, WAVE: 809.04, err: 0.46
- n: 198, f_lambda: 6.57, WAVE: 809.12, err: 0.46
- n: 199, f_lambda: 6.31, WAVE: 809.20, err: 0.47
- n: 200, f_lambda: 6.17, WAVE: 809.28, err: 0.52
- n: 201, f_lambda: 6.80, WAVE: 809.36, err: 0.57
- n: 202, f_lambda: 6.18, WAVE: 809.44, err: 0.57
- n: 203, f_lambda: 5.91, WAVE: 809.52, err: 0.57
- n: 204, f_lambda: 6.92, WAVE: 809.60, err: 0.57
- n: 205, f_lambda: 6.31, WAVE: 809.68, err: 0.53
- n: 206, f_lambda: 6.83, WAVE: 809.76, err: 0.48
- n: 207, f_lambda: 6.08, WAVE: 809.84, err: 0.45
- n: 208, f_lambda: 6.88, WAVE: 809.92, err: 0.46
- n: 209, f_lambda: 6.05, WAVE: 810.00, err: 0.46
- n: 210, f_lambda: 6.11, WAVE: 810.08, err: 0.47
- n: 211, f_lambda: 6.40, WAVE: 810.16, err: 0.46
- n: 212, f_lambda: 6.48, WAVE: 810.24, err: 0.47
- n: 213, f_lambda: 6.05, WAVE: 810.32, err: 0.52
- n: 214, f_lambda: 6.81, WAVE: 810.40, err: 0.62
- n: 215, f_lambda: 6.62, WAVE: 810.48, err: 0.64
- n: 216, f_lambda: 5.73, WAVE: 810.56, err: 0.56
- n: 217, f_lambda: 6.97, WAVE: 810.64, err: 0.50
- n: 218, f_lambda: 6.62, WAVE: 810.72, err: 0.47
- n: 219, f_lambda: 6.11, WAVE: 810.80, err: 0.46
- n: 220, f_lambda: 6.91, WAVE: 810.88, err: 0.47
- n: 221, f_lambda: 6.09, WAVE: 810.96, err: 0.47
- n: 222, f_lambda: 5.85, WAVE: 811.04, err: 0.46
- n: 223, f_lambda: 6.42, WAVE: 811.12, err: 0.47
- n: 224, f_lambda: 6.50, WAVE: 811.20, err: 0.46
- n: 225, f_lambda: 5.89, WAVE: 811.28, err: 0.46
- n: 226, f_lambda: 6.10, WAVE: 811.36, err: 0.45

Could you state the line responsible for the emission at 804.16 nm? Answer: C III] 1909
